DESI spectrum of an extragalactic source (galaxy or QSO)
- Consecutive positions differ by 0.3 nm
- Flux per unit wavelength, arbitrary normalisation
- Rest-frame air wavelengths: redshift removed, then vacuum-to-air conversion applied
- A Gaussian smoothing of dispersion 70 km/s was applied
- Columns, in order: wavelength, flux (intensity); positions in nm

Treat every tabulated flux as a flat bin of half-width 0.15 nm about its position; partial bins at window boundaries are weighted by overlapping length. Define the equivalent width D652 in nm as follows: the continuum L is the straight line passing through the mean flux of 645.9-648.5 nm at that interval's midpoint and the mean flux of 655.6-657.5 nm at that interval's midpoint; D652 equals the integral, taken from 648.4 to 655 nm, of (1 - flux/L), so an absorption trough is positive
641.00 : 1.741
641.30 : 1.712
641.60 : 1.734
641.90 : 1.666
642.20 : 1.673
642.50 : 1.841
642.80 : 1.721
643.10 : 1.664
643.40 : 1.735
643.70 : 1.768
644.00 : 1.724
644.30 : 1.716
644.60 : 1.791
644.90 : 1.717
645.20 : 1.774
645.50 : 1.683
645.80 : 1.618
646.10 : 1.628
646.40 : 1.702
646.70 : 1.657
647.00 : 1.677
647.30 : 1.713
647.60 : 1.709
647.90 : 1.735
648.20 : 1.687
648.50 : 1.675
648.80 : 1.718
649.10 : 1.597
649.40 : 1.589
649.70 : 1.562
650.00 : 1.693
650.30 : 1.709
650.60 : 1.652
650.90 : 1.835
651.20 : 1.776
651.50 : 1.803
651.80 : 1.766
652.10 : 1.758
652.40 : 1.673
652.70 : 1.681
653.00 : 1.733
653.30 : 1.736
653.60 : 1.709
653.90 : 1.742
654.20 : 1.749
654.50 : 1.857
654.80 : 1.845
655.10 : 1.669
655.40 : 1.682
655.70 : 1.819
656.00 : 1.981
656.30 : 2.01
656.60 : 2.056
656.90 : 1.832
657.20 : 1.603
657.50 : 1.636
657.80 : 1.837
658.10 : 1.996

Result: 0.19 nm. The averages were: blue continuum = 1.69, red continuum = 1.87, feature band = 1.72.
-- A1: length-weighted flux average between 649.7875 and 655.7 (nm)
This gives 1.74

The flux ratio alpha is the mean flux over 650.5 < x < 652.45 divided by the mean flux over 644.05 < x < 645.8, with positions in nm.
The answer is 1.0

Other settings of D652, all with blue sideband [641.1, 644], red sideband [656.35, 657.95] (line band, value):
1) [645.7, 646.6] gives 0.048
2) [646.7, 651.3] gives 0.193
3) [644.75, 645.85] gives 0.022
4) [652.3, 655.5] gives 0.093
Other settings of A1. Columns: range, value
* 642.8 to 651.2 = 1.7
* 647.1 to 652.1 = 1.7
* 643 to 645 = 1.73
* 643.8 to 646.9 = 1.7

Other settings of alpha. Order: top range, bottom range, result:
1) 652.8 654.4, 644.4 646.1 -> 1.02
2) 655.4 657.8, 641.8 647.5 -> 1.07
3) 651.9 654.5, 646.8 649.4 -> 1.03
